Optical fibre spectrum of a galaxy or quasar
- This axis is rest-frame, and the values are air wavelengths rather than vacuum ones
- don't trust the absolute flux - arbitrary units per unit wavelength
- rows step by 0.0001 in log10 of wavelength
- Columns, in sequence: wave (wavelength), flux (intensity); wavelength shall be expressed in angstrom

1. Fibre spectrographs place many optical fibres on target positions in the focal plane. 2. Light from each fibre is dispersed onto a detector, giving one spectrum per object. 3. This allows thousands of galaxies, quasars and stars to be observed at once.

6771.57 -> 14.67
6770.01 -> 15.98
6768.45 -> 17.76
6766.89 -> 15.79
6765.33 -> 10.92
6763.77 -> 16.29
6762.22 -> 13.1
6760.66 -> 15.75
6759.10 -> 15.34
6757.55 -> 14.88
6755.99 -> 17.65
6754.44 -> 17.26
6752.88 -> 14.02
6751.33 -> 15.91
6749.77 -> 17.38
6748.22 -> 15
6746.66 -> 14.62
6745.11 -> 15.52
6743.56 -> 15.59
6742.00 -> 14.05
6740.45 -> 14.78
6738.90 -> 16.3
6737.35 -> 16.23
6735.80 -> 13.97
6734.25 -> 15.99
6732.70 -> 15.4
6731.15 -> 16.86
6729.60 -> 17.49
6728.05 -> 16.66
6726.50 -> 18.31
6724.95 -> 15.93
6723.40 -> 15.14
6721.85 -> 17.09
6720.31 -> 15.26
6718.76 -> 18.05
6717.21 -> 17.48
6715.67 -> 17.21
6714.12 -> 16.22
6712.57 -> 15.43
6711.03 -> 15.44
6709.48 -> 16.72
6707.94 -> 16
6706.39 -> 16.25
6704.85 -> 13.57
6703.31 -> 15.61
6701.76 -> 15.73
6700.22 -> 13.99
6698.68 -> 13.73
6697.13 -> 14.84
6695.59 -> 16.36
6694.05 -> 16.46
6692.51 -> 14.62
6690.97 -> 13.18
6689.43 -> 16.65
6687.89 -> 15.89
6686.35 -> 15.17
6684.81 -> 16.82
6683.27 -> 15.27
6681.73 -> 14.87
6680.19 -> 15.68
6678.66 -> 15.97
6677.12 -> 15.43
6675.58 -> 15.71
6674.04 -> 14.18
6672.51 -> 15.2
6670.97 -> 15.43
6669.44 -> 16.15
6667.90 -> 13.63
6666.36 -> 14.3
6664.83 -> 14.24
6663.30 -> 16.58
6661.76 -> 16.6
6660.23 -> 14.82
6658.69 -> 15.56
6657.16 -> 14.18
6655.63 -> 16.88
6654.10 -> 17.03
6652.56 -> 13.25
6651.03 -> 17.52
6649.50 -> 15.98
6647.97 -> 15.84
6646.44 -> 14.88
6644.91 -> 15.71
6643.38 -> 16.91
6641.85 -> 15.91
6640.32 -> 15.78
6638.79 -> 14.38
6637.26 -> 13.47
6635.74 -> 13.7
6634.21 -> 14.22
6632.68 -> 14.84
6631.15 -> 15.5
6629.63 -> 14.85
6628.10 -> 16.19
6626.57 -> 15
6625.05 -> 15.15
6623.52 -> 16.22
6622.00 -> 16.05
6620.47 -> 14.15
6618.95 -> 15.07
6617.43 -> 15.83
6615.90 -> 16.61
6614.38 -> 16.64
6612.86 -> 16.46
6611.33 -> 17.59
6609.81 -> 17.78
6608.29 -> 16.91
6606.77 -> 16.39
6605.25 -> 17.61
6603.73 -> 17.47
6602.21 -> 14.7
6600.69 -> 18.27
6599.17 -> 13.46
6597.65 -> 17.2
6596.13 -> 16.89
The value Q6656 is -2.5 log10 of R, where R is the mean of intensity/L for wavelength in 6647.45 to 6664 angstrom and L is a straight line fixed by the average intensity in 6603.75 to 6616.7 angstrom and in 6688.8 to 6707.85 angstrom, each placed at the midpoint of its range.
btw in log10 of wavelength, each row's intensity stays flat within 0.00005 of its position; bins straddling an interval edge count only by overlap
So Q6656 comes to 0.013 mag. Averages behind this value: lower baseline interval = 17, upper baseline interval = 15.1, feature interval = 15.8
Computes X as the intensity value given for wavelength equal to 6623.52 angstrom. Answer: 16.22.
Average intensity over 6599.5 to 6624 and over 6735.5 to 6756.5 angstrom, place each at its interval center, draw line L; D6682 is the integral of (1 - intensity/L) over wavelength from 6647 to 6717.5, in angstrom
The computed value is 2.2 angstrom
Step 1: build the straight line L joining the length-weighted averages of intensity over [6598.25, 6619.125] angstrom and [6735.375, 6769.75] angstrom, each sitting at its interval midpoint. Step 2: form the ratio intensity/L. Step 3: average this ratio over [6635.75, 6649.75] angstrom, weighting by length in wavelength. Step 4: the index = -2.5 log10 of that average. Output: 0.06 mag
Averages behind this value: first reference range 16.5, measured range 15.3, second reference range 15.4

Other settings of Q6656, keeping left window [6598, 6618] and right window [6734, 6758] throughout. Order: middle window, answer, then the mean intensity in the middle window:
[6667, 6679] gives 0.07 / 15.2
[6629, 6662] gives 0.07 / 15.3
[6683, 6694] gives 0.04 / 15.4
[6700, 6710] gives 0.03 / 15.5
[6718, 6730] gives -0.07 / 16.7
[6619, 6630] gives 0.08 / 15.4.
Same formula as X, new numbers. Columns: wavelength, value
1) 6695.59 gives 16.36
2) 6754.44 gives 17.26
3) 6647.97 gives 15.84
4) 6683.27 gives 15.27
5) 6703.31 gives 15.61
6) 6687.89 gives 15.89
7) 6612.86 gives 16.46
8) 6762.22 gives 13.1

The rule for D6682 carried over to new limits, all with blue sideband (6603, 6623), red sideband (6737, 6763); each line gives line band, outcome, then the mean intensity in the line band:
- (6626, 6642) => 1.5 angstrom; 14.9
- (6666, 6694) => 1.3 angstrom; 15.3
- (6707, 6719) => -0.6 angstrom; 16.5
